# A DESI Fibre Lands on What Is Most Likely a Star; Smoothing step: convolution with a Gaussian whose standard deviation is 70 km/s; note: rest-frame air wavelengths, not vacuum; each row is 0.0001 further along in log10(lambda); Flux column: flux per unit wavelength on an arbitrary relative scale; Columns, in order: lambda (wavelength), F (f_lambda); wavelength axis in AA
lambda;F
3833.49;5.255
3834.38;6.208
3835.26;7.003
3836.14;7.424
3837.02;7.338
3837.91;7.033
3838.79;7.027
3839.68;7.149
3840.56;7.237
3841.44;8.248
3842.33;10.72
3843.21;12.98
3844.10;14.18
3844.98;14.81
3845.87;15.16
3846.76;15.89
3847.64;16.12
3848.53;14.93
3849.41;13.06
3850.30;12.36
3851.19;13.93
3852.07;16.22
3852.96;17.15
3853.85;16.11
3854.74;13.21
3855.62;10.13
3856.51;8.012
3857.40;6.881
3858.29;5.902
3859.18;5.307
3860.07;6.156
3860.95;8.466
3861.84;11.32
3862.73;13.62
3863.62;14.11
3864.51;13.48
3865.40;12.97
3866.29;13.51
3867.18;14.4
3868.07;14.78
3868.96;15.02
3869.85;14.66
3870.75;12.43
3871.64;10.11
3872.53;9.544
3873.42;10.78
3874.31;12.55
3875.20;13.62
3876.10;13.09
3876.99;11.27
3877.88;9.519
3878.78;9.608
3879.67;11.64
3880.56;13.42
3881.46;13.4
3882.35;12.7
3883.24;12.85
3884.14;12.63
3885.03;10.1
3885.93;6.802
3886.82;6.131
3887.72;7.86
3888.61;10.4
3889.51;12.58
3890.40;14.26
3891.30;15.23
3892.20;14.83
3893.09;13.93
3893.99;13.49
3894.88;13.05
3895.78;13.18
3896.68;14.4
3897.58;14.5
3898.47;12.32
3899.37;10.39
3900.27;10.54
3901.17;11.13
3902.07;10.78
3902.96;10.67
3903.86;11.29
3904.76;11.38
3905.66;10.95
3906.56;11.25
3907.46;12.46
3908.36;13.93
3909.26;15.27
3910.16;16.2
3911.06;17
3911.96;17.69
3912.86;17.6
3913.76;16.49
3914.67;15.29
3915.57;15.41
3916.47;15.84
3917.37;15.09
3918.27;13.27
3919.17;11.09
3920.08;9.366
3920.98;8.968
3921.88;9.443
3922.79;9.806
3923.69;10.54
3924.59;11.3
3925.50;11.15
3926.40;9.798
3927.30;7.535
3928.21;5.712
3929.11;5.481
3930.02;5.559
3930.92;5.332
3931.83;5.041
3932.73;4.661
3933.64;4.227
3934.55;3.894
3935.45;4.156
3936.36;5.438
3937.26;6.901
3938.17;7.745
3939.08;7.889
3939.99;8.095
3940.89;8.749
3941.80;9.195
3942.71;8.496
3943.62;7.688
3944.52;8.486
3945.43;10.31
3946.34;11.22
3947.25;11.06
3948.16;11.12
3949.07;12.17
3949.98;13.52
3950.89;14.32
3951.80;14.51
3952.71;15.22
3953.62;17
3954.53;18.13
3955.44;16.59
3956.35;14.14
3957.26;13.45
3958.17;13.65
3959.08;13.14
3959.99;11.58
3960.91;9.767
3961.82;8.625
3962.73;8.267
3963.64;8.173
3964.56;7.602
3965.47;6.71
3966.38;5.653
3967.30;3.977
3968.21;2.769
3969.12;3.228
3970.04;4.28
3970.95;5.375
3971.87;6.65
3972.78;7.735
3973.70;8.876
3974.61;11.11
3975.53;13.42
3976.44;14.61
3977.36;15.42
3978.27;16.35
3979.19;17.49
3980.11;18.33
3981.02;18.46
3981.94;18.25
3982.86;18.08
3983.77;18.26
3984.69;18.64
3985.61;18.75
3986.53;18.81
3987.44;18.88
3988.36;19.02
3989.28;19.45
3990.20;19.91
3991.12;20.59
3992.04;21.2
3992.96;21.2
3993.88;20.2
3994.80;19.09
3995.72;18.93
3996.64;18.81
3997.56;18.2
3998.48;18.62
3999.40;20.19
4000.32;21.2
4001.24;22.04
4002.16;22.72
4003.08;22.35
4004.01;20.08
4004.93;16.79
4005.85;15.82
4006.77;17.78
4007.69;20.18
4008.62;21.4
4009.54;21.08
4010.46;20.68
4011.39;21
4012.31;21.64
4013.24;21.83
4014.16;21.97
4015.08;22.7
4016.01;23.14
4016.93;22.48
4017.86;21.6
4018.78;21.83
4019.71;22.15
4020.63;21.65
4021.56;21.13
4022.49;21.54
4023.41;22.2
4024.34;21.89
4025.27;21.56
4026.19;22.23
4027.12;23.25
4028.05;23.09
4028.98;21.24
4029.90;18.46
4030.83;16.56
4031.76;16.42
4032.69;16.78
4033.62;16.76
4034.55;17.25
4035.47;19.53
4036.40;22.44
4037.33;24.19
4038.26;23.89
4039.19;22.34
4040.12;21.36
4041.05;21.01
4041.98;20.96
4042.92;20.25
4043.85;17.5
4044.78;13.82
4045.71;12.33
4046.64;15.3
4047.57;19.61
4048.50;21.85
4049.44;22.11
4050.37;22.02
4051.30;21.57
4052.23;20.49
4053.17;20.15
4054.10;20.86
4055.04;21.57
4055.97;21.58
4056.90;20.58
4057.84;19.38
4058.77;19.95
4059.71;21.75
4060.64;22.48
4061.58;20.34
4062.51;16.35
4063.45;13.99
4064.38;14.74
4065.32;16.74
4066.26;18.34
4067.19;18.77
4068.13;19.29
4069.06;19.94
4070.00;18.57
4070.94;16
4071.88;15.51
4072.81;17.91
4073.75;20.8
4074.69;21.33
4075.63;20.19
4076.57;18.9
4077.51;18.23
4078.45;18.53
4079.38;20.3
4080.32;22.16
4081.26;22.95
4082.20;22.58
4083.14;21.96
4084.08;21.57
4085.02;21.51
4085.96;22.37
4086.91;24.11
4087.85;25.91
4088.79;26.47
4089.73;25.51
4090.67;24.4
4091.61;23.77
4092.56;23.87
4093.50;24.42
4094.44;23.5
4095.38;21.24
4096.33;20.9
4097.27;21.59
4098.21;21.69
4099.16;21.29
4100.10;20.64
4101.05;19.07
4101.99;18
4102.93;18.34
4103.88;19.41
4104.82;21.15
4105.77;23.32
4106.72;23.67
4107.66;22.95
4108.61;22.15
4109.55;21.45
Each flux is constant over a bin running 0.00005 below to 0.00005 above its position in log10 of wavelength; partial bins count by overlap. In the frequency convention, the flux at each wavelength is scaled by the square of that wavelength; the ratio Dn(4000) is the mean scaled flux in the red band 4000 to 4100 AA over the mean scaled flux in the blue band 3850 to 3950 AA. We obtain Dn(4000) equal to 2.00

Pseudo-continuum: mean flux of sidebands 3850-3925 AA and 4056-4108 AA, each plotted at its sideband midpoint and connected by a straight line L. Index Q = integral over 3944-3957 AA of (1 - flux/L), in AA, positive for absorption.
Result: 1.4 AA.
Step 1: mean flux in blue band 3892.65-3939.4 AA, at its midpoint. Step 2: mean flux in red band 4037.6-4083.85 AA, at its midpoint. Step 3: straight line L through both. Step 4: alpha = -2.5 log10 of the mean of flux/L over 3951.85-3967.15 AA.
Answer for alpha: 0.153 mag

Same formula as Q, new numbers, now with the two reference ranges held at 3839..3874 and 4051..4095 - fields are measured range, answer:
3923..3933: 4.9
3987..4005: -2.5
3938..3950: 4.6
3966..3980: 6.2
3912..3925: 1.4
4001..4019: -2.7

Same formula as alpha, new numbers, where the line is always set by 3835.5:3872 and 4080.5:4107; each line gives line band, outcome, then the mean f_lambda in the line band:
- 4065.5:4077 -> 0.14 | 18.7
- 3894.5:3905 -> 0.15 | 12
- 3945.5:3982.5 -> 0.39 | 11.6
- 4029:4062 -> 0.02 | 19.8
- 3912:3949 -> 0.50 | 9.48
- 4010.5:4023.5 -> -0.16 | 21.9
